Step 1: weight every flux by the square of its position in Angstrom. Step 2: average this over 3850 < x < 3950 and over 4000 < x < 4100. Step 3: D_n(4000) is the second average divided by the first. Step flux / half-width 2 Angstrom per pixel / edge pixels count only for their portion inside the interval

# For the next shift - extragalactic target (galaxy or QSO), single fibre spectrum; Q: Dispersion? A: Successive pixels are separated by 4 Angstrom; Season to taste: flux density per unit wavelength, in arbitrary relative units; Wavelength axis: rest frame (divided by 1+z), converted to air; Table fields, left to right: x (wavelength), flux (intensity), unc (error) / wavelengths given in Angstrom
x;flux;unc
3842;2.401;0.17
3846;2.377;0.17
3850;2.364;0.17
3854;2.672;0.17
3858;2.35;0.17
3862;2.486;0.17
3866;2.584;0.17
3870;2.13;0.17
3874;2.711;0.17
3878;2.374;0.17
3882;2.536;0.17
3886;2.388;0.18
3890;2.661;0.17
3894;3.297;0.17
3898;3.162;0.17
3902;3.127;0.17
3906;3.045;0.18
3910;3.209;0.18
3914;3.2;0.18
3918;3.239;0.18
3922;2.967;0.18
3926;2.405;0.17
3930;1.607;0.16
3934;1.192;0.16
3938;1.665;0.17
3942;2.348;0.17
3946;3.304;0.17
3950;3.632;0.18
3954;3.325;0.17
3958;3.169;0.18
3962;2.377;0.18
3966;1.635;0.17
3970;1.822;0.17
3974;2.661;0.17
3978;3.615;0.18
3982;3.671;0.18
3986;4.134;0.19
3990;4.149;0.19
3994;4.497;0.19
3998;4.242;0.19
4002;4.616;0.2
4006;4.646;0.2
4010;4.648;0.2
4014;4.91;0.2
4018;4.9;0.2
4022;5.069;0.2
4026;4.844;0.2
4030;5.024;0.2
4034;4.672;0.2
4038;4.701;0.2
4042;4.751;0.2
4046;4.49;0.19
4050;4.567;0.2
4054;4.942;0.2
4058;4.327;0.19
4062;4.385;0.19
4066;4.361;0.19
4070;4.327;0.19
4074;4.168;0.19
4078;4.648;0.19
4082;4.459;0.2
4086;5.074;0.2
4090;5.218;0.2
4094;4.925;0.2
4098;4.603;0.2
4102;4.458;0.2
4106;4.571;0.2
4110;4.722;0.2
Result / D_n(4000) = 1.9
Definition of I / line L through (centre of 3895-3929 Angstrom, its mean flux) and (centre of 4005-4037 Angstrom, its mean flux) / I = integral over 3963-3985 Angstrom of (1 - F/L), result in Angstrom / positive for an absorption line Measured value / 7.3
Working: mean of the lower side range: 3.01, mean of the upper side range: 4.84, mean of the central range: 2.73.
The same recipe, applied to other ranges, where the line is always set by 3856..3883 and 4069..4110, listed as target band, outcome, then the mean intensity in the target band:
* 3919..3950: 7.66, 2.34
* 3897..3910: -1.55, 3.12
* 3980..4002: -3.05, 4.18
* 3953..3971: 4.87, 2.45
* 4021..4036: -3.15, 4.89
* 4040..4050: -0.95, 4.61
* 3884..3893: 0.12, 2.61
